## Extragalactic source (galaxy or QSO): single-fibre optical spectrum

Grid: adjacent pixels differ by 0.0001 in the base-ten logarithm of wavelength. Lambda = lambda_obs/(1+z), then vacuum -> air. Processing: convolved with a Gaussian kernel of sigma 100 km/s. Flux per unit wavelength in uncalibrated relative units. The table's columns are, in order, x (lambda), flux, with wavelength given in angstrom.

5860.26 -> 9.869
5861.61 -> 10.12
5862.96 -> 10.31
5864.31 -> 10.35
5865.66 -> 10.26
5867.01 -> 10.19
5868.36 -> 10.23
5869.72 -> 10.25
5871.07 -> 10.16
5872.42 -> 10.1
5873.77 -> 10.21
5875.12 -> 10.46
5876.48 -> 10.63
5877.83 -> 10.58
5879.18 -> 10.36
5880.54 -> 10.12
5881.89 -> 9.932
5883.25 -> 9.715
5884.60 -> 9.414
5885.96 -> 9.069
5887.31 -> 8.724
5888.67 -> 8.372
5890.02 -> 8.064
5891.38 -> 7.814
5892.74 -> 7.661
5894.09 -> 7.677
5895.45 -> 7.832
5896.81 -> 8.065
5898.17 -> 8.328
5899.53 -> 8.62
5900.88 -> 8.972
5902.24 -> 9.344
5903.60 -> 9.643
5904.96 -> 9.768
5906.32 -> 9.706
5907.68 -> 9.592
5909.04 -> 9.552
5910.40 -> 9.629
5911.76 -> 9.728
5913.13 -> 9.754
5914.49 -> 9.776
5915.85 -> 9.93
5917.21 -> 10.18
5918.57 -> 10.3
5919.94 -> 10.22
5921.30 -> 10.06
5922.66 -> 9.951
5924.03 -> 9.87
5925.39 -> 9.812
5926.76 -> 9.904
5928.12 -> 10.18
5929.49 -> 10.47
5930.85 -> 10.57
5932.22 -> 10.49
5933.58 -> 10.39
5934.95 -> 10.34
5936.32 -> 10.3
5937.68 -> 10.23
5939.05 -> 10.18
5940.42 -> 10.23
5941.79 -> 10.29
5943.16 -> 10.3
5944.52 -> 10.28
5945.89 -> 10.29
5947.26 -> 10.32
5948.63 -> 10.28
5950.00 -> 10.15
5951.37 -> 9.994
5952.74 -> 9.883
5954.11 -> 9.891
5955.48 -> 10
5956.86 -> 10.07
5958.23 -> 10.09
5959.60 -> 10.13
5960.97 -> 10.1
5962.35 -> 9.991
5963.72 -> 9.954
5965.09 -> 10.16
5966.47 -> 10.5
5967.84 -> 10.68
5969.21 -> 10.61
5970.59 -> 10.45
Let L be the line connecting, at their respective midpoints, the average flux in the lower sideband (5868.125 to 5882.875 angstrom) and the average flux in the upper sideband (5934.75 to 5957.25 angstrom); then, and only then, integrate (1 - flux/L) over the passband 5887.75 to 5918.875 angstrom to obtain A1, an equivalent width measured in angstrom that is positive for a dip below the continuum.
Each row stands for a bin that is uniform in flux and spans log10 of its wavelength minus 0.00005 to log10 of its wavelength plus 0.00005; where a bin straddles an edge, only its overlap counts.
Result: 3.6 angstrom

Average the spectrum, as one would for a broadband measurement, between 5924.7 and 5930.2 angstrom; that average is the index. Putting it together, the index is 10.1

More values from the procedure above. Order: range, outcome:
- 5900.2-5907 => 9.49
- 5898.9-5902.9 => 9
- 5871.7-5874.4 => 10.2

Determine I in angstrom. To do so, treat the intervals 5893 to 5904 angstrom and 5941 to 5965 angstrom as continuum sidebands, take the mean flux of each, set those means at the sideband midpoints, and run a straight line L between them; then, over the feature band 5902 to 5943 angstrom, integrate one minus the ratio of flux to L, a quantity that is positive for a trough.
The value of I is -3.6 angstrom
